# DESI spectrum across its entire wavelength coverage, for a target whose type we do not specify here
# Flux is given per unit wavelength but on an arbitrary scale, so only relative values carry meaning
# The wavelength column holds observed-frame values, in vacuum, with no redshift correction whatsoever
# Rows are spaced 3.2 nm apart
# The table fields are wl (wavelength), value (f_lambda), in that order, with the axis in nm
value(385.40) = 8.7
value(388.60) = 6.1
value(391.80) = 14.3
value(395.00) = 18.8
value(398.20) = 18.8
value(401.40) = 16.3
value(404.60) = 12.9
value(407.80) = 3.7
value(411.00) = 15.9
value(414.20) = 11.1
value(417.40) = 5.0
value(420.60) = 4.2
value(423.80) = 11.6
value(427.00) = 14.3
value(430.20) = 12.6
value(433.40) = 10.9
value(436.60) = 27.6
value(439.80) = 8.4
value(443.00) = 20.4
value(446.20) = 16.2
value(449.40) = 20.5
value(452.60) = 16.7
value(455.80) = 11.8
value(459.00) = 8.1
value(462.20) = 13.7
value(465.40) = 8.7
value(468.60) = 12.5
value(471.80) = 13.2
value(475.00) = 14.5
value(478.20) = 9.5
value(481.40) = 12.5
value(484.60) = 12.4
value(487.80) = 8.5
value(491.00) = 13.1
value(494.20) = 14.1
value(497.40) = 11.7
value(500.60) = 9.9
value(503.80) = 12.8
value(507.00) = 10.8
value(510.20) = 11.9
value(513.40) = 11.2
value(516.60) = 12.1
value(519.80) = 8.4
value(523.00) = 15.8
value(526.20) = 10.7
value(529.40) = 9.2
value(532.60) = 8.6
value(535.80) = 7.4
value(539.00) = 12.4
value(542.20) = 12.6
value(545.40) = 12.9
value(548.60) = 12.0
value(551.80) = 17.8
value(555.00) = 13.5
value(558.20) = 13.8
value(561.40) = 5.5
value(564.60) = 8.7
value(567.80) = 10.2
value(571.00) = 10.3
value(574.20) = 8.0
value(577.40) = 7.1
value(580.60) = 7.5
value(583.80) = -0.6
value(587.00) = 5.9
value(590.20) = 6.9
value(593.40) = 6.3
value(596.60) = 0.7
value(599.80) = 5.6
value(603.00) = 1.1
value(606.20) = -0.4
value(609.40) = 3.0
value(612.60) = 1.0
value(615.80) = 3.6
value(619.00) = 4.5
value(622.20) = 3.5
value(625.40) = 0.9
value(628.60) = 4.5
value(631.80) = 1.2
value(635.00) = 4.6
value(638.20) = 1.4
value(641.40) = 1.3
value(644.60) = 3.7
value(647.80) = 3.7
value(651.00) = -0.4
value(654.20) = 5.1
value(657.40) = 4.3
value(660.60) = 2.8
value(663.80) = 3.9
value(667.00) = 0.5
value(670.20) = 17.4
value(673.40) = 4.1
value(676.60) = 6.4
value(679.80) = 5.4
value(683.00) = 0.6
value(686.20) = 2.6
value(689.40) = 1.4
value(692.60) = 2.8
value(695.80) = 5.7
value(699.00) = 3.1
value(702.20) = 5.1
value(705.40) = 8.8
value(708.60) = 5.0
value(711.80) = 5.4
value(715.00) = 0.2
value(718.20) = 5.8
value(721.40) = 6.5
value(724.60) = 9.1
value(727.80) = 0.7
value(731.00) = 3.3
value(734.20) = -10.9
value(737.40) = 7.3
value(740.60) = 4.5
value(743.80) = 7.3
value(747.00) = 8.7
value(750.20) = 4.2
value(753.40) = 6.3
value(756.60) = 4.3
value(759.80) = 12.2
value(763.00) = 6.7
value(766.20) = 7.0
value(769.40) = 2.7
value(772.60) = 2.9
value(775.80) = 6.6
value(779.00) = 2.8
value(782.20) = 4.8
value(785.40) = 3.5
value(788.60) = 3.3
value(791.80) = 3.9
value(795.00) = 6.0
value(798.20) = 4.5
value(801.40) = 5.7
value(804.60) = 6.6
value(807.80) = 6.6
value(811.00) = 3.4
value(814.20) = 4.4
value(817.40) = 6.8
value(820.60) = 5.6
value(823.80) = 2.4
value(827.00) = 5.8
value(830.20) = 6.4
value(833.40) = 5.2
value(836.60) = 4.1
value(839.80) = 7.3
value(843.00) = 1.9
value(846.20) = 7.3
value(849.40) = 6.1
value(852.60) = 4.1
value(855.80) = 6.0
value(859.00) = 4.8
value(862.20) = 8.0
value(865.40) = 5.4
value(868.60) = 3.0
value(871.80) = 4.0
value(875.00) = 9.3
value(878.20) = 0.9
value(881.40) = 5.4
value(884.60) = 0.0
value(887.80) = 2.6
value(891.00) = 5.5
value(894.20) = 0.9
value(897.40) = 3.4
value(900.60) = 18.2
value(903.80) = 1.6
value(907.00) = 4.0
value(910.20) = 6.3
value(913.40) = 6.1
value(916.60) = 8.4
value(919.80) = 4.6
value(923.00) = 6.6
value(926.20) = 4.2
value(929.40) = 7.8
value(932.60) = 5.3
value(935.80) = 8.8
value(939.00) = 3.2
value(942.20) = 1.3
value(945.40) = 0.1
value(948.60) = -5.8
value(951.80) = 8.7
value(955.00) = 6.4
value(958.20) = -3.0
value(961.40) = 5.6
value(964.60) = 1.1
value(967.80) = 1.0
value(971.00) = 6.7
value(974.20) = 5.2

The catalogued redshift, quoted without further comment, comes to 0.80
